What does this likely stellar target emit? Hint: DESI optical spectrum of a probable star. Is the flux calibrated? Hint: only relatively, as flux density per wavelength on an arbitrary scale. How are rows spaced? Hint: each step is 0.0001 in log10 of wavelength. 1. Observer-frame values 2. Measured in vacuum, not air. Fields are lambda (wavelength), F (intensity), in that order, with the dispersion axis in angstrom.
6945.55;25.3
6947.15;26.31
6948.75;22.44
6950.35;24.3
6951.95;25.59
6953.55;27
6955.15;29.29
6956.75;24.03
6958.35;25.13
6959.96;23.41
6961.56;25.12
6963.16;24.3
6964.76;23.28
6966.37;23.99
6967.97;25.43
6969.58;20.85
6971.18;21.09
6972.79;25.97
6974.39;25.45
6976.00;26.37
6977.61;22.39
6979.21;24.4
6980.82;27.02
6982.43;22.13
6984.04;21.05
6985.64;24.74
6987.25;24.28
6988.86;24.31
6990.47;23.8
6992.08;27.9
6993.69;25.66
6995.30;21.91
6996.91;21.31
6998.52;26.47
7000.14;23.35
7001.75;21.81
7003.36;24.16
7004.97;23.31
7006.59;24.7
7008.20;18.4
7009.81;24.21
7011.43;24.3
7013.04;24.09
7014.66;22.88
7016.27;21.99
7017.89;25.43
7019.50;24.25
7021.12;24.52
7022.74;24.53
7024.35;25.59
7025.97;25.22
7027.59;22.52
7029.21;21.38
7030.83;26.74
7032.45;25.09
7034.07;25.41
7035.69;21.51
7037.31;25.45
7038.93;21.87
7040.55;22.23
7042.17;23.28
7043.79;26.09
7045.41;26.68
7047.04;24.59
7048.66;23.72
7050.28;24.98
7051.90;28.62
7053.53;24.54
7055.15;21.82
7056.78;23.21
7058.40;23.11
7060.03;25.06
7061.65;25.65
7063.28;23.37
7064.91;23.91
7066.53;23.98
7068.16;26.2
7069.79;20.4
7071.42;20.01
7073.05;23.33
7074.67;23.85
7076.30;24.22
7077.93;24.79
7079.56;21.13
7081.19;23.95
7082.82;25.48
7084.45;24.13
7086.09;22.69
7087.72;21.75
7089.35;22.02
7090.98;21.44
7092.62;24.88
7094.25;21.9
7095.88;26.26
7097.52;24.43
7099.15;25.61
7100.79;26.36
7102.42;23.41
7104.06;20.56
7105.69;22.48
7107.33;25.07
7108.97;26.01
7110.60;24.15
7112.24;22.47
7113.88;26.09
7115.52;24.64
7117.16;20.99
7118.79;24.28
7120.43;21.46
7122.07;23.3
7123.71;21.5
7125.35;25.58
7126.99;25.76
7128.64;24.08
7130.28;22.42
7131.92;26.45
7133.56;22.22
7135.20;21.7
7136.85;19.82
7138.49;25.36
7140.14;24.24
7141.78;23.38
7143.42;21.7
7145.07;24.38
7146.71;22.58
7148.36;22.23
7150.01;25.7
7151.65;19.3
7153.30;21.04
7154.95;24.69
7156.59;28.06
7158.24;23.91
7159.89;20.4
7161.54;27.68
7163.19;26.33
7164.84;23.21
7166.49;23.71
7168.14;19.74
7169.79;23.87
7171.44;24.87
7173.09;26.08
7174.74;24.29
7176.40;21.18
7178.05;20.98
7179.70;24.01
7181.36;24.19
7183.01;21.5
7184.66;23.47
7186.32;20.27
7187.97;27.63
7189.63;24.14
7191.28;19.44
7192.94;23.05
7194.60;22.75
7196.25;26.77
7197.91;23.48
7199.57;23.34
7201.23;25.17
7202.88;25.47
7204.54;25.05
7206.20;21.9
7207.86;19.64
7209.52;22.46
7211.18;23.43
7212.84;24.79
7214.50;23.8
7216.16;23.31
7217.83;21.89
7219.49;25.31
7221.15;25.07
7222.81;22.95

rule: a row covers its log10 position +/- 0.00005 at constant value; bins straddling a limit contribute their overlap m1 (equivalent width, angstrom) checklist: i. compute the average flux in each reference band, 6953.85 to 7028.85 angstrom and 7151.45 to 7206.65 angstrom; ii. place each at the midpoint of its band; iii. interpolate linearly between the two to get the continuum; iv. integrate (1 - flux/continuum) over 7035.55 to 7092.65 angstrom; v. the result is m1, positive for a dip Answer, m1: 0.4 angstrom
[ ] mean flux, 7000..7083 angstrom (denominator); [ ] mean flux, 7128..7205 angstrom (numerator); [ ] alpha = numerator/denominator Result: 0.99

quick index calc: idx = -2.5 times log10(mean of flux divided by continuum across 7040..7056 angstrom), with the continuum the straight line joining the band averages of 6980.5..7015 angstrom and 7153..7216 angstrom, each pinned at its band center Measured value -0.05 mag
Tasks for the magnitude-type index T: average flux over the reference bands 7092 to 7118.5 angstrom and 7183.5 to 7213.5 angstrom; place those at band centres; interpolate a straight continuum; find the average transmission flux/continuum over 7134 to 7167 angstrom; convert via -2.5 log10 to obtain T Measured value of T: 0.01 mag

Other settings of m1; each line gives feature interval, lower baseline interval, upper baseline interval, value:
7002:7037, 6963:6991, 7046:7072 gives 0.2 angstrom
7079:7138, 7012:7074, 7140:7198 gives 0.5 angstrom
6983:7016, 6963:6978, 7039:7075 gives 0.5 angstrom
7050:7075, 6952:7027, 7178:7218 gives 0.0 angstrom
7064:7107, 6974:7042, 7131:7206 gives 0.5 angstrom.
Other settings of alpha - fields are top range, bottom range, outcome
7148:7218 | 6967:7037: 0.98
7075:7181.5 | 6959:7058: 0.98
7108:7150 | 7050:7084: 0.99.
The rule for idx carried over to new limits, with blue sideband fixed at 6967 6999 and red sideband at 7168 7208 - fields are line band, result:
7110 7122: 0.01 mag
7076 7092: 0.03 mag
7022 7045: -0.01 mag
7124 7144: 0.00 mag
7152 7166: -0.03 mag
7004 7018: 0.04 mag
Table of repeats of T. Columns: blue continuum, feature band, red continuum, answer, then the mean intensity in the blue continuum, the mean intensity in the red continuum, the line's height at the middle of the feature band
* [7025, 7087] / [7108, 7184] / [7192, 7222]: 0.013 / 24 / 23.7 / 23.8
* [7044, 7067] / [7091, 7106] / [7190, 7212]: 0.012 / 24.6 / 23.2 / 24.2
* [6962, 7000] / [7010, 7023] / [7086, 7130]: 0.000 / 24.1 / 23.7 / 24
